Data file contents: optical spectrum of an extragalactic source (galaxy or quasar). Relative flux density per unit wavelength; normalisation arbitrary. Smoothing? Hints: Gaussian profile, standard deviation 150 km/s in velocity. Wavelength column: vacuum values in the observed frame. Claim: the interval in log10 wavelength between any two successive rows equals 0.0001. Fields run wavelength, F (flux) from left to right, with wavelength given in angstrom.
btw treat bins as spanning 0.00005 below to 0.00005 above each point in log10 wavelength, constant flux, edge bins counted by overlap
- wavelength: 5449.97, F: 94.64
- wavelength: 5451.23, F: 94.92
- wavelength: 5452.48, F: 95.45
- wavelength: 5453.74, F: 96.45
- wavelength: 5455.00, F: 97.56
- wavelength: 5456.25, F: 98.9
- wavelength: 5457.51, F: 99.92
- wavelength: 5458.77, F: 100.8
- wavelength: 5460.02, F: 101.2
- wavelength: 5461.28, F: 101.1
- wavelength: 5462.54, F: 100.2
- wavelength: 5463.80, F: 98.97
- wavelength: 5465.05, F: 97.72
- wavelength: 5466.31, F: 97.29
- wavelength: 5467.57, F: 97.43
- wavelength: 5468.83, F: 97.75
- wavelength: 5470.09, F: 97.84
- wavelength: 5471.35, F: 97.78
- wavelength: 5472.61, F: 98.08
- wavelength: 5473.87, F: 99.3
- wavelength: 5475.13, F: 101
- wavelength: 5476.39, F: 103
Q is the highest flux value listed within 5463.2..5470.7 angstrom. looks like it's 98.97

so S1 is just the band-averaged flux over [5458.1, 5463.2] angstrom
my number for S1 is 101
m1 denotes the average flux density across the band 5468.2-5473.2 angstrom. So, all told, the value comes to 97.8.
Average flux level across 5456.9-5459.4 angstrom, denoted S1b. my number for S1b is 101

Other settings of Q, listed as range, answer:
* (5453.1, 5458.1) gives 99.92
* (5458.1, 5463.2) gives 101.2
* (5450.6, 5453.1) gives 95.45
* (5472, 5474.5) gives 99.3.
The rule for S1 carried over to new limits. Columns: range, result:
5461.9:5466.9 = 98.6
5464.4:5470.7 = 97.7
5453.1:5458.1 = 98.1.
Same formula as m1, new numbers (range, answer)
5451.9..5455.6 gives 96.3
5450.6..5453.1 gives 95.3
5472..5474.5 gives 98.7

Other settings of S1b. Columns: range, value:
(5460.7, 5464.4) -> 100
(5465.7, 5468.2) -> 97.3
